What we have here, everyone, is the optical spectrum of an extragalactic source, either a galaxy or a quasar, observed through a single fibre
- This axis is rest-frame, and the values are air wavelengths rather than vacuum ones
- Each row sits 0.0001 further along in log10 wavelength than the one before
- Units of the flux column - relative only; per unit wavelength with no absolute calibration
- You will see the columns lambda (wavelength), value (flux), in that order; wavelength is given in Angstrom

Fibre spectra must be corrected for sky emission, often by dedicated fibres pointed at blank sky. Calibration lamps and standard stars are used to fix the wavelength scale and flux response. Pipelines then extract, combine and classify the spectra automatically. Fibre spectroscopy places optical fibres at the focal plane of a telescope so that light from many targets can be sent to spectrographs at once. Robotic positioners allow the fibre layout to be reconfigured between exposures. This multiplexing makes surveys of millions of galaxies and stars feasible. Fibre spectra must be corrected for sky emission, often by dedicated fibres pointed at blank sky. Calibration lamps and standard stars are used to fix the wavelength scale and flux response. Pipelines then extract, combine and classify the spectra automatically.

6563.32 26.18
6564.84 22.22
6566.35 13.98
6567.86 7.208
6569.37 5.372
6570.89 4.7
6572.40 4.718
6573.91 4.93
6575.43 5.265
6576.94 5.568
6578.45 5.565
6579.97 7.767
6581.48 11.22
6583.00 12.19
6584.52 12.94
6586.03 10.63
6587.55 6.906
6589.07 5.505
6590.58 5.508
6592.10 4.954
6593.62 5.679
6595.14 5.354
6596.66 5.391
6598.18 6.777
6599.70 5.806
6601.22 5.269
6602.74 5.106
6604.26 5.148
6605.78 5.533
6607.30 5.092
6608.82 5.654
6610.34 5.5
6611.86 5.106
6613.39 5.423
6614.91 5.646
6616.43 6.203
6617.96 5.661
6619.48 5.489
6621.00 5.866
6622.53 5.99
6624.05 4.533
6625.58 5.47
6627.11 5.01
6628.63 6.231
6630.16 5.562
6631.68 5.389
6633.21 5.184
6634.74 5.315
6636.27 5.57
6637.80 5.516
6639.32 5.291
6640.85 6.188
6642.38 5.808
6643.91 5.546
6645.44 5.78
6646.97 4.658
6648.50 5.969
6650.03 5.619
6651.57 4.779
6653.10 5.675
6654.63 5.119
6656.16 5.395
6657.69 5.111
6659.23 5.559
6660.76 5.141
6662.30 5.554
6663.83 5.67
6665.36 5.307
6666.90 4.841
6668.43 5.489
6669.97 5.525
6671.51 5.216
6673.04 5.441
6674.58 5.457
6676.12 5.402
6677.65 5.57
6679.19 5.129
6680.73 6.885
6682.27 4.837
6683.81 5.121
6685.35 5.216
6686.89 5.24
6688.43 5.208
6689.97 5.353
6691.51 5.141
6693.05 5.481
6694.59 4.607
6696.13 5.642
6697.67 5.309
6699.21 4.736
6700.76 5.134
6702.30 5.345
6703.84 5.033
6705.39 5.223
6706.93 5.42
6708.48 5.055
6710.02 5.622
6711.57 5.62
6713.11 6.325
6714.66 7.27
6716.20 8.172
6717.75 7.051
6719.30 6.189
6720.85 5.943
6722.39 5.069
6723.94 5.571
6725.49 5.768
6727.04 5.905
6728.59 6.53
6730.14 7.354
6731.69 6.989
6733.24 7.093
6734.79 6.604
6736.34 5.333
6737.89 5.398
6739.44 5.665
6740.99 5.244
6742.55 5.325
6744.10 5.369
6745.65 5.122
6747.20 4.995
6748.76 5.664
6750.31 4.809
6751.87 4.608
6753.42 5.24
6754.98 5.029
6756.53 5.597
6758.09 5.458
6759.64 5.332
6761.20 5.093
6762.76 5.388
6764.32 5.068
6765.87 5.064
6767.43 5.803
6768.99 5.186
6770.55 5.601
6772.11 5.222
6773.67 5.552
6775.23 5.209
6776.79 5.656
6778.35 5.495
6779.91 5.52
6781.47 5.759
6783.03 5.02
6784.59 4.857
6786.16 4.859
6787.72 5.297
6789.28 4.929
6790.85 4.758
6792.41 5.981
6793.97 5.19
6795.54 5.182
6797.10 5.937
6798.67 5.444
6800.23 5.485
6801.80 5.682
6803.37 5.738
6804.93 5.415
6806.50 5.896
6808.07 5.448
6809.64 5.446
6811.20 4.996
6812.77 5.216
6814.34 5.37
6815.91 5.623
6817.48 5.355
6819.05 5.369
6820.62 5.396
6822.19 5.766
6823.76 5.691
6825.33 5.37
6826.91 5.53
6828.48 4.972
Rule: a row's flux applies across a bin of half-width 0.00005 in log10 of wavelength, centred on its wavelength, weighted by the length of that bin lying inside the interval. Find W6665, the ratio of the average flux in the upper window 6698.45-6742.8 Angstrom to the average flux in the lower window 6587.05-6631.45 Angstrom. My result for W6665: 1.07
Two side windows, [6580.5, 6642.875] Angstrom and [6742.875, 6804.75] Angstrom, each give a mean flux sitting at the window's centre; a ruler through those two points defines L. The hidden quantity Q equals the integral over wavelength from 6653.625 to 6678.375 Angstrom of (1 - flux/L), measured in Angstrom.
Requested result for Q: 2.2 Angstrom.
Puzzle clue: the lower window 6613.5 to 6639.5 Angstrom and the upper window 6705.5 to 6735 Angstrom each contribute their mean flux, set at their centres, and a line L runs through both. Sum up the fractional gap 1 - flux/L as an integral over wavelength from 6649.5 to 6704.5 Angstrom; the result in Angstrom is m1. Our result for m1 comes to 5.6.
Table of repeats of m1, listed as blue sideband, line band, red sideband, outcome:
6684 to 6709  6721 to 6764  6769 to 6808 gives -2.6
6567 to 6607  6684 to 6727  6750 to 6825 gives 1.7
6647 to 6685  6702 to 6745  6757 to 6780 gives -4.8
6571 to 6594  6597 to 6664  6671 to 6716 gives 10.0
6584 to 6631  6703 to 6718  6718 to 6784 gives -1.0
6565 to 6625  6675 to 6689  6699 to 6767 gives 1.4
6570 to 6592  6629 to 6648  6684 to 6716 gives 2.7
